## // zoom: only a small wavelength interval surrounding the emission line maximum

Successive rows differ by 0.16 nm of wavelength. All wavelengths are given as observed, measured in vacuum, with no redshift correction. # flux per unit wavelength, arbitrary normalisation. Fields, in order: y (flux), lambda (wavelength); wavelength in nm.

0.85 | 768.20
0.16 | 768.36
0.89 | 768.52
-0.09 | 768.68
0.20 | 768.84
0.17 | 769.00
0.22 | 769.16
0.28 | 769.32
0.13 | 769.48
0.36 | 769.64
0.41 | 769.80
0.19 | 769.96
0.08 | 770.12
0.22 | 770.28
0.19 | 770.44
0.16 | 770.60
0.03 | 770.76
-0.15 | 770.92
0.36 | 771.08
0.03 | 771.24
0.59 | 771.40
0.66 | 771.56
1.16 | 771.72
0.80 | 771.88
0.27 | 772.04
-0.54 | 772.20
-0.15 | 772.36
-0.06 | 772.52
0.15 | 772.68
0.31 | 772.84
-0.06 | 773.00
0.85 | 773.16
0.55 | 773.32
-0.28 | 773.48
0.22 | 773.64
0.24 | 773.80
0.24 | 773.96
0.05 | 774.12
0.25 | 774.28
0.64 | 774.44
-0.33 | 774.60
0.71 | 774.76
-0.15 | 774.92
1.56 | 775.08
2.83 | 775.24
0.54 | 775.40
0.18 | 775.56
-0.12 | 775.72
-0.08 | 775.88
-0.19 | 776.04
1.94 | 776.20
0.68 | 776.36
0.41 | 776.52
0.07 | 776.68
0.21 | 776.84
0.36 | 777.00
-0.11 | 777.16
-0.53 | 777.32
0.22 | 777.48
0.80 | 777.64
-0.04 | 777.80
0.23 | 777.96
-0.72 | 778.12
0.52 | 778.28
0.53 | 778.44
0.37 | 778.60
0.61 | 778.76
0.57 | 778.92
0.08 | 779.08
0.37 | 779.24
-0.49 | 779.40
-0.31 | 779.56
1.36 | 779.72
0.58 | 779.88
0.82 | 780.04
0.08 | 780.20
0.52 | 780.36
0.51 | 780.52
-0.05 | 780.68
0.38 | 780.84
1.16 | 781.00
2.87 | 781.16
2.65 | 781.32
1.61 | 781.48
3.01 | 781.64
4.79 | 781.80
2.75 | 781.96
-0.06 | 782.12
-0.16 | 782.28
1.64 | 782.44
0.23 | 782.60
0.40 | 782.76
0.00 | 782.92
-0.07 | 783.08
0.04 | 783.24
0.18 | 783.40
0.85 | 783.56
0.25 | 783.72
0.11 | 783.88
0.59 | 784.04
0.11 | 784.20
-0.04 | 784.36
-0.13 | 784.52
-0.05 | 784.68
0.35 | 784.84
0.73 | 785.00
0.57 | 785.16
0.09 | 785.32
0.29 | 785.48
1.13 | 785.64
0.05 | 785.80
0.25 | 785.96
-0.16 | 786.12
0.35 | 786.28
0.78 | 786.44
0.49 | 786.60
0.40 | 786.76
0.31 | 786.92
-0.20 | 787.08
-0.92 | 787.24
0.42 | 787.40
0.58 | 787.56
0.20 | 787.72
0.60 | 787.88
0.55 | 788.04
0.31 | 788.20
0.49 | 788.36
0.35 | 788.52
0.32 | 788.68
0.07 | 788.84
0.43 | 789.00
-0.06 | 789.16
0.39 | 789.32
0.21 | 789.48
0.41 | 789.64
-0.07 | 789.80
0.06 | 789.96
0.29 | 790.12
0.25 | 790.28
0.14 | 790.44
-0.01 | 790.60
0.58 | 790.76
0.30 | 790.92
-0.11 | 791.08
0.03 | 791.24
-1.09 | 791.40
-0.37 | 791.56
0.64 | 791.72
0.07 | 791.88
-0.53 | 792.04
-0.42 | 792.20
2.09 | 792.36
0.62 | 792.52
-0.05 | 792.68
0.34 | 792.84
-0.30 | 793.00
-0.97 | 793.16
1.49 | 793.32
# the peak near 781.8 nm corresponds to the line [O II] 3727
